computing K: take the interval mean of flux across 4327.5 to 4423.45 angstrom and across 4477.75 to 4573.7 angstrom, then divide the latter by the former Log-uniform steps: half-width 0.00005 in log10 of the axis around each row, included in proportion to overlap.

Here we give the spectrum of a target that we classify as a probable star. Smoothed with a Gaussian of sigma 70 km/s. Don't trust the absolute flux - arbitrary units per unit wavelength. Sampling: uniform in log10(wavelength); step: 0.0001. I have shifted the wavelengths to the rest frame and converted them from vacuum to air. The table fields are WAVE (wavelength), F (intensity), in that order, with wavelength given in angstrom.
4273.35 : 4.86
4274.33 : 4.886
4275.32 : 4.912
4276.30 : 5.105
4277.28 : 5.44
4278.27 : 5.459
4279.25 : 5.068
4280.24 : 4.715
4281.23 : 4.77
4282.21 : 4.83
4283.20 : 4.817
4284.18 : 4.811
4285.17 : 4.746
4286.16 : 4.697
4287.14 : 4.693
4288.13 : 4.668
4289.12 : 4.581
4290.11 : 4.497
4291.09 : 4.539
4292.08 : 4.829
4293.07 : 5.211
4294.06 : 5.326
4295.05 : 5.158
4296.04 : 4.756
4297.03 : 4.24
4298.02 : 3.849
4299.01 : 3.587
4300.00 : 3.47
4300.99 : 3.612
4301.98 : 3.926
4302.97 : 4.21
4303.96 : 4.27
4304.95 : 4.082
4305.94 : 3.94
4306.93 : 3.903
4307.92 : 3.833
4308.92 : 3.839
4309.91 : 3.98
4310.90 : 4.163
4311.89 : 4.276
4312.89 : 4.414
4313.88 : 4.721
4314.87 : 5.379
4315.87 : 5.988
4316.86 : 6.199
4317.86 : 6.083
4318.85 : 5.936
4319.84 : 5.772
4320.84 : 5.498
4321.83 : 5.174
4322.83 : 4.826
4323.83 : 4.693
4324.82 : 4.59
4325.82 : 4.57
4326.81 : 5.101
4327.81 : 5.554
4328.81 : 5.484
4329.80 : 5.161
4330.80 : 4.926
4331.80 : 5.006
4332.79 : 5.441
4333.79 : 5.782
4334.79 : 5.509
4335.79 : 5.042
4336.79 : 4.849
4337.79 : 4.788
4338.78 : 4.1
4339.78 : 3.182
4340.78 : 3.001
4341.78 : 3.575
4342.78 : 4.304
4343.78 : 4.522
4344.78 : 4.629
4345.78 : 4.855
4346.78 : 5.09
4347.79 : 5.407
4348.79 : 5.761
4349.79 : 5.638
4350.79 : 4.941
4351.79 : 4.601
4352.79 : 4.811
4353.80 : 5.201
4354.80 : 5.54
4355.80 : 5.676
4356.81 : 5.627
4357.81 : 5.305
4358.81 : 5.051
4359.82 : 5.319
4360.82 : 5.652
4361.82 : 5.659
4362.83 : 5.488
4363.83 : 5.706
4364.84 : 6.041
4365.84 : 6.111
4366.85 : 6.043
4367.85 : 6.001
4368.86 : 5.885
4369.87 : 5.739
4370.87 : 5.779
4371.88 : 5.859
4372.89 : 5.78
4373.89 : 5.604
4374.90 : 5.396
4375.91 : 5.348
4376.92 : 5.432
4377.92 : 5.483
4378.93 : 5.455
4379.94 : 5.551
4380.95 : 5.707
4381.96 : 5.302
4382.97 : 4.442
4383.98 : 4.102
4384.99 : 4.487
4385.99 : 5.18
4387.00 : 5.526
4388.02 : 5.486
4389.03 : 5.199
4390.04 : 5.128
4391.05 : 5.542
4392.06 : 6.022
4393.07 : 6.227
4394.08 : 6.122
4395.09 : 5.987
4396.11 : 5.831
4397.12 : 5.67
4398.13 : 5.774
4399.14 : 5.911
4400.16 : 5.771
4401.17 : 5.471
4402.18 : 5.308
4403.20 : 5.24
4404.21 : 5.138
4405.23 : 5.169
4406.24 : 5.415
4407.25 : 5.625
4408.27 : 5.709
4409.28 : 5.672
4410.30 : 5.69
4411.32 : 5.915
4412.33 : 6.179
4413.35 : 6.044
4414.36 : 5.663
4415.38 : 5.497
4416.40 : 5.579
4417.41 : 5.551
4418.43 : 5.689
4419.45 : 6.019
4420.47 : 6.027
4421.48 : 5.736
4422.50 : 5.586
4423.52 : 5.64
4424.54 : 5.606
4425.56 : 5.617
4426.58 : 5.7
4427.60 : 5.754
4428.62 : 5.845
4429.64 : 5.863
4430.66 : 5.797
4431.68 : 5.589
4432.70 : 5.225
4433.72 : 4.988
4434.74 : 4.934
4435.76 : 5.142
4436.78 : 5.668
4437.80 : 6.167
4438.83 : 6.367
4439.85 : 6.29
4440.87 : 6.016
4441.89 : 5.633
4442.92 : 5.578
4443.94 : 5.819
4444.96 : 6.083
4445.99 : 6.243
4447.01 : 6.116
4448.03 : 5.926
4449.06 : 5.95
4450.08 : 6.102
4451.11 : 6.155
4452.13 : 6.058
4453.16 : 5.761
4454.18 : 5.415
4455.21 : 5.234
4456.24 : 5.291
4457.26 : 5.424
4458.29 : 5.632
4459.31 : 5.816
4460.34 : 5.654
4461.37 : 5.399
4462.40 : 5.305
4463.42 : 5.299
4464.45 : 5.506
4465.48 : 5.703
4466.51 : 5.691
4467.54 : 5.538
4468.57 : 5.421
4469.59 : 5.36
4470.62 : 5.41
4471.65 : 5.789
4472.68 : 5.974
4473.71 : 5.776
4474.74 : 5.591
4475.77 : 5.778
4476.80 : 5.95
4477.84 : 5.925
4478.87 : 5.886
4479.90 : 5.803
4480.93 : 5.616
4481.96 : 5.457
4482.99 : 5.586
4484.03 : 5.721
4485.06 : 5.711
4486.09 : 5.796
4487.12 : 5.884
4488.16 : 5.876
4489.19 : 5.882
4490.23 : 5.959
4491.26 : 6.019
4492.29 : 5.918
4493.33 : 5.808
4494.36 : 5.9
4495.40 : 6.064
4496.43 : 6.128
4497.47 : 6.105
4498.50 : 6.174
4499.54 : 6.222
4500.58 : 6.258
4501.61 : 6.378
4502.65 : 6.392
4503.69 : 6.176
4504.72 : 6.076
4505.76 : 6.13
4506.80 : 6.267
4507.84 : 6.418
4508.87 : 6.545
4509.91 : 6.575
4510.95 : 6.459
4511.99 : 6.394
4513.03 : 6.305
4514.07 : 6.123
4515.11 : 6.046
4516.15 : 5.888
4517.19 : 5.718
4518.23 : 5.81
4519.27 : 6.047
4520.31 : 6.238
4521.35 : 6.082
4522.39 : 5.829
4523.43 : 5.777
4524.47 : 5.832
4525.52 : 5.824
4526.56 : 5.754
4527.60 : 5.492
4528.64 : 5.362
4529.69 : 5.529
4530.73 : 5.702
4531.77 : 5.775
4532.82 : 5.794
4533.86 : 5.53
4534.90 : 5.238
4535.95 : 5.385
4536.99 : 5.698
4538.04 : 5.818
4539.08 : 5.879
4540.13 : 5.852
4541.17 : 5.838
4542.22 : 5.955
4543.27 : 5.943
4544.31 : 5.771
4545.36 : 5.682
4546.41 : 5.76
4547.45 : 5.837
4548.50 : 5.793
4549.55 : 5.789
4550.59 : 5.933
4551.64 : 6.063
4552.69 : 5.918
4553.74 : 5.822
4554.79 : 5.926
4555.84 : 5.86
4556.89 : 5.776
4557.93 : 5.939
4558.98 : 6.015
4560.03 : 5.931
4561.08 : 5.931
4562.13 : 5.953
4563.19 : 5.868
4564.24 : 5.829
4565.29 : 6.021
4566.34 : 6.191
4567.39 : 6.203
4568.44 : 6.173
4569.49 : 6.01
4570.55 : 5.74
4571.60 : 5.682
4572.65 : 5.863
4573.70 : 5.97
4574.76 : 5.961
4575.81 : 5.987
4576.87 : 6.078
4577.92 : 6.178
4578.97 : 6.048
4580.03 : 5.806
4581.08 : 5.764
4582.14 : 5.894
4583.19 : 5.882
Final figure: 1.1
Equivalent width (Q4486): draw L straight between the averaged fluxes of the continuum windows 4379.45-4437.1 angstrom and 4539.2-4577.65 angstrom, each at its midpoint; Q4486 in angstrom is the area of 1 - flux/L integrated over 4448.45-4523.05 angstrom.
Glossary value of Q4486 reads -1.89 angstrom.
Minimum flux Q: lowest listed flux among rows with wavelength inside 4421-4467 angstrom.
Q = 4.934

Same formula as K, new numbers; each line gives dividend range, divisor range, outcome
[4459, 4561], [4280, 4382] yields 1.18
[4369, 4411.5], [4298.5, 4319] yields 1.24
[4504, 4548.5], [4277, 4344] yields 1.26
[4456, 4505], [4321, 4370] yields 1.13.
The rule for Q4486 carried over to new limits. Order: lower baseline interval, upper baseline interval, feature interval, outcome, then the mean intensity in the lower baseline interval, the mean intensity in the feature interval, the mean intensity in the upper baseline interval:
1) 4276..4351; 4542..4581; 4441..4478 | -1.79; 4.75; 5.7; 5.92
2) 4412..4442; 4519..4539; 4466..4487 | 0.09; 5.71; 5.69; 5.72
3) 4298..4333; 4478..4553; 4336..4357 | 0.63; 4.72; 4.76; 5.92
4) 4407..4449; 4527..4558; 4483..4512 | -1.75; 5.75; 6.1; 5.75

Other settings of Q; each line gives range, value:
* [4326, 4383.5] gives 3.001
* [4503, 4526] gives 5.718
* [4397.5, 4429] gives 5.138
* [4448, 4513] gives 5.234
